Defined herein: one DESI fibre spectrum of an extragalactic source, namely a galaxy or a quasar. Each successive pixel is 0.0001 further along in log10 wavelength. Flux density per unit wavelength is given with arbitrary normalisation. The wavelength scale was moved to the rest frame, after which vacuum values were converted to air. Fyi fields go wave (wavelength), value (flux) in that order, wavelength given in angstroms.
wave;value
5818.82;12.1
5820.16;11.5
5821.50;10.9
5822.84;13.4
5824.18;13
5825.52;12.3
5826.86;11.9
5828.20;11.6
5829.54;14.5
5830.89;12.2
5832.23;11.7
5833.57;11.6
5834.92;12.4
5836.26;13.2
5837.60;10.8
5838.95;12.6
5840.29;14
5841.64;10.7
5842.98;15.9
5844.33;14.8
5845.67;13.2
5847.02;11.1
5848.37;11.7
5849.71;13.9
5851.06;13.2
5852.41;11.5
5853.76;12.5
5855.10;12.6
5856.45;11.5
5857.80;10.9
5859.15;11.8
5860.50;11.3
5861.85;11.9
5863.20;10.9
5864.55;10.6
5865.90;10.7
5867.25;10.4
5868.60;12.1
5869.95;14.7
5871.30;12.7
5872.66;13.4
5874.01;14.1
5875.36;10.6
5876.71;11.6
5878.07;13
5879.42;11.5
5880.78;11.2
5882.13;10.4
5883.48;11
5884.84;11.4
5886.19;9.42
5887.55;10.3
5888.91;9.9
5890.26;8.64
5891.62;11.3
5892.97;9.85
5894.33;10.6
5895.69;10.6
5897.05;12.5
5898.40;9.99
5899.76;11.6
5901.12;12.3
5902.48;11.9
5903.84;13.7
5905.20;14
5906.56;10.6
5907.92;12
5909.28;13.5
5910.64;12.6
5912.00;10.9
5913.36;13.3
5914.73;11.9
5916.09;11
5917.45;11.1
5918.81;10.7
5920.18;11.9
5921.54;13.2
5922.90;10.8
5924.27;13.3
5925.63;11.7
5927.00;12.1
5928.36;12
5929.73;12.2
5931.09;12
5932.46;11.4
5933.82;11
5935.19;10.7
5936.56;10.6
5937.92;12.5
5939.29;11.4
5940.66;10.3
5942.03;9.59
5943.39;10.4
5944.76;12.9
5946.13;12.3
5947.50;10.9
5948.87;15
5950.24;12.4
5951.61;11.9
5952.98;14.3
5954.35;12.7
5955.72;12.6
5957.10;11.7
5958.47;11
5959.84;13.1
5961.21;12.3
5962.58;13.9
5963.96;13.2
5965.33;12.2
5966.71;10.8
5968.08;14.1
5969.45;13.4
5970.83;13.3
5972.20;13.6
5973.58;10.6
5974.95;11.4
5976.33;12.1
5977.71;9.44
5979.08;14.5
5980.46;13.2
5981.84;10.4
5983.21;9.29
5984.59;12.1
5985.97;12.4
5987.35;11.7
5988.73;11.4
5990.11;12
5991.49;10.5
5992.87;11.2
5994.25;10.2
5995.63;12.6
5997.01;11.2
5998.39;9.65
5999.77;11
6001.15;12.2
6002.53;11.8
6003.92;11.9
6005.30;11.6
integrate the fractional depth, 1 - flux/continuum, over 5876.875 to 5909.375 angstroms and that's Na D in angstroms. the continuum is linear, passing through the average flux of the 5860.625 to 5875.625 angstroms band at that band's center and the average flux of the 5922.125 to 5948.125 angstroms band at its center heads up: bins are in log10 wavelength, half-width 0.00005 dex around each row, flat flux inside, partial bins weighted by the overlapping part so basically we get 1.5 angstroms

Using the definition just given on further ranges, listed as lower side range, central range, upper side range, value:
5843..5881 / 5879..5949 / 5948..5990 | 4.5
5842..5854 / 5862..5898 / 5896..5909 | 3.4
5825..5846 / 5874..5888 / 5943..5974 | 1.6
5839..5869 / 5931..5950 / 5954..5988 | 1.1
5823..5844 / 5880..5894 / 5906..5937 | 2.0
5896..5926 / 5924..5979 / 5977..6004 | -1.7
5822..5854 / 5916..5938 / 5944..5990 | 1.3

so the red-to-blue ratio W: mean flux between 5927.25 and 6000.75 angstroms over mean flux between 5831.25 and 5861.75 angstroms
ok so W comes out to 0.96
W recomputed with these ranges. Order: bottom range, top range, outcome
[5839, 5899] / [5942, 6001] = 1.02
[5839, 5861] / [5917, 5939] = 0.93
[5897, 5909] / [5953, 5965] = 1.05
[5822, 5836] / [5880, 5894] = 0.83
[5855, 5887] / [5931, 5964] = 1.03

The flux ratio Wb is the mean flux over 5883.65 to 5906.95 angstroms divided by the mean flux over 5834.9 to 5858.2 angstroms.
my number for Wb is 0.9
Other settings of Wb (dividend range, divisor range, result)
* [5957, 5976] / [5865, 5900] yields 1.11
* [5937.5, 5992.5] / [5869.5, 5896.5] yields 1.07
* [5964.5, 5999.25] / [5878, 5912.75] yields 1.04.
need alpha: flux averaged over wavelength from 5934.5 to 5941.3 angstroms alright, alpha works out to 11.1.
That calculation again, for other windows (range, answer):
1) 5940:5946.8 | 11.1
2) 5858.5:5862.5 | 11.7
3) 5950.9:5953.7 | 13.1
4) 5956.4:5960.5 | 11.9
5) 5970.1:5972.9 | 13.4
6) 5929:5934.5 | 11.7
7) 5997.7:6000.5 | 10.4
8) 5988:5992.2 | 11.3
